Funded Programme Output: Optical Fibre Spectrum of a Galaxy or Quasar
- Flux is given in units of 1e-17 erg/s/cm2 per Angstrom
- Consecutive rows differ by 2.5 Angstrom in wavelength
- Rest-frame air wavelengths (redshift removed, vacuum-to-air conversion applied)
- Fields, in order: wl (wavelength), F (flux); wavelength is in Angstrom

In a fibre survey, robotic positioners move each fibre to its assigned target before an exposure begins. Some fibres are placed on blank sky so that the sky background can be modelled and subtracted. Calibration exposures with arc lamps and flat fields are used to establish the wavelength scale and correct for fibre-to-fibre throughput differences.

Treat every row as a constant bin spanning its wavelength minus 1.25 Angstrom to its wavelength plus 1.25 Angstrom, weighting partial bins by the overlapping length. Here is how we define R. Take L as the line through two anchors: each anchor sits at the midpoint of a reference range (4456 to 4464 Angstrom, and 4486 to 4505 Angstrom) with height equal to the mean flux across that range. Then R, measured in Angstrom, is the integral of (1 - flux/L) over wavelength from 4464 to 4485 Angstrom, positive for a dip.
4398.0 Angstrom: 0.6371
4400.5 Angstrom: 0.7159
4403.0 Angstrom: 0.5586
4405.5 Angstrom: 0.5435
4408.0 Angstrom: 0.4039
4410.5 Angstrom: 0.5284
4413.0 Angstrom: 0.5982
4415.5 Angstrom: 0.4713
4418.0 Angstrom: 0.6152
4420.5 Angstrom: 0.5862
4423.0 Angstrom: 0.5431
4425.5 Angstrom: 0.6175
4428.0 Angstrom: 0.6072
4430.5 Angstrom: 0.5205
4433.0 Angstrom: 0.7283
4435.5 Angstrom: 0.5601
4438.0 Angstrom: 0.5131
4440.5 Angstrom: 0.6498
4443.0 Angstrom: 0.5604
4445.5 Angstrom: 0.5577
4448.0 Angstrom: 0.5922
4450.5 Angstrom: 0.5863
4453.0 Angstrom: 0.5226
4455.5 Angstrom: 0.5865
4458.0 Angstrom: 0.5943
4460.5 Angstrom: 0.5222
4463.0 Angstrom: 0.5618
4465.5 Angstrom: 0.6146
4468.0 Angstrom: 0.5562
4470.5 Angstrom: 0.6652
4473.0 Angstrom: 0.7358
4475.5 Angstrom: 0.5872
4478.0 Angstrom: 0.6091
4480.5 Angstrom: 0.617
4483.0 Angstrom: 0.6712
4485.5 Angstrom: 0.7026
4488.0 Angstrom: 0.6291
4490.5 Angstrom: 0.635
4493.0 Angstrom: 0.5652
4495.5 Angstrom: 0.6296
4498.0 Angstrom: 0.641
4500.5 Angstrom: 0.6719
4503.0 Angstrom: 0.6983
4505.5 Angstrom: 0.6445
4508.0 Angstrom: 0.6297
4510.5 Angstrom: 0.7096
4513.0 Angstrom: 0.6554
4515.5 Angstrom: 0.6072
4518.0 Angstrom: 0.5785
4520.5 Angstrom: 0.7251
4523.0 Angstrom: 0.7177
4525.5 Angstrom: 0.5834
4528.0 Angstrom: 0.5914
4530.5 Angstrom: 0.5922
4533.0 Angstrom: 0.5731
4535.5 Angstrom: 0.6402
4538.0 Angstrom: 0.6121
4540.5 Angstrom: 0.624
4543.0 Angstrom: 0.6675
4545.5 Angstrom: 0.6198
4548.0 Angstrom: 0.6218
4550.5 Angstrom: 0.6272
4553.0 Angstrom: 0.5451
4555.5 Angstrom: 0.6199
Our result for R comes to -1.39 Angstrom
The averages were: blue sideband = 0.562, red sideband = 0.641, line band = 0.634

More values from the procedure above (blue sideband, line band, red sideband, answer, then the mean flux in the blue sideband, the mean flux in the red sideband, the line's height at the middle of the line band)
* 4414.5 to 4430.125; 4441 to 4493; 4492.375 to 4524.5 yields 0.8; 0.572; 0.653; 0.614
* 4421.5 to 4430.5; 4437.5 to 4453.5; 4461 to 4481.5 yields 0.6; 0.58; 0.615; 0.595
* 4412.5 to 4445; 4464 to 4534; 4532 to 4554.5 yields -4.1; 0.581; 0.615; 0.602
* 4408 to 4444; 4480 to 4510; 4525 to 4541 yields -2.8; 0.573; 0.602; 0.592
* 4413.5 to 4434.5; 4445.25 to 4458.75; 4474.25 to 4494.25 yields 0.7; 0.586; 0.627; 0.605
